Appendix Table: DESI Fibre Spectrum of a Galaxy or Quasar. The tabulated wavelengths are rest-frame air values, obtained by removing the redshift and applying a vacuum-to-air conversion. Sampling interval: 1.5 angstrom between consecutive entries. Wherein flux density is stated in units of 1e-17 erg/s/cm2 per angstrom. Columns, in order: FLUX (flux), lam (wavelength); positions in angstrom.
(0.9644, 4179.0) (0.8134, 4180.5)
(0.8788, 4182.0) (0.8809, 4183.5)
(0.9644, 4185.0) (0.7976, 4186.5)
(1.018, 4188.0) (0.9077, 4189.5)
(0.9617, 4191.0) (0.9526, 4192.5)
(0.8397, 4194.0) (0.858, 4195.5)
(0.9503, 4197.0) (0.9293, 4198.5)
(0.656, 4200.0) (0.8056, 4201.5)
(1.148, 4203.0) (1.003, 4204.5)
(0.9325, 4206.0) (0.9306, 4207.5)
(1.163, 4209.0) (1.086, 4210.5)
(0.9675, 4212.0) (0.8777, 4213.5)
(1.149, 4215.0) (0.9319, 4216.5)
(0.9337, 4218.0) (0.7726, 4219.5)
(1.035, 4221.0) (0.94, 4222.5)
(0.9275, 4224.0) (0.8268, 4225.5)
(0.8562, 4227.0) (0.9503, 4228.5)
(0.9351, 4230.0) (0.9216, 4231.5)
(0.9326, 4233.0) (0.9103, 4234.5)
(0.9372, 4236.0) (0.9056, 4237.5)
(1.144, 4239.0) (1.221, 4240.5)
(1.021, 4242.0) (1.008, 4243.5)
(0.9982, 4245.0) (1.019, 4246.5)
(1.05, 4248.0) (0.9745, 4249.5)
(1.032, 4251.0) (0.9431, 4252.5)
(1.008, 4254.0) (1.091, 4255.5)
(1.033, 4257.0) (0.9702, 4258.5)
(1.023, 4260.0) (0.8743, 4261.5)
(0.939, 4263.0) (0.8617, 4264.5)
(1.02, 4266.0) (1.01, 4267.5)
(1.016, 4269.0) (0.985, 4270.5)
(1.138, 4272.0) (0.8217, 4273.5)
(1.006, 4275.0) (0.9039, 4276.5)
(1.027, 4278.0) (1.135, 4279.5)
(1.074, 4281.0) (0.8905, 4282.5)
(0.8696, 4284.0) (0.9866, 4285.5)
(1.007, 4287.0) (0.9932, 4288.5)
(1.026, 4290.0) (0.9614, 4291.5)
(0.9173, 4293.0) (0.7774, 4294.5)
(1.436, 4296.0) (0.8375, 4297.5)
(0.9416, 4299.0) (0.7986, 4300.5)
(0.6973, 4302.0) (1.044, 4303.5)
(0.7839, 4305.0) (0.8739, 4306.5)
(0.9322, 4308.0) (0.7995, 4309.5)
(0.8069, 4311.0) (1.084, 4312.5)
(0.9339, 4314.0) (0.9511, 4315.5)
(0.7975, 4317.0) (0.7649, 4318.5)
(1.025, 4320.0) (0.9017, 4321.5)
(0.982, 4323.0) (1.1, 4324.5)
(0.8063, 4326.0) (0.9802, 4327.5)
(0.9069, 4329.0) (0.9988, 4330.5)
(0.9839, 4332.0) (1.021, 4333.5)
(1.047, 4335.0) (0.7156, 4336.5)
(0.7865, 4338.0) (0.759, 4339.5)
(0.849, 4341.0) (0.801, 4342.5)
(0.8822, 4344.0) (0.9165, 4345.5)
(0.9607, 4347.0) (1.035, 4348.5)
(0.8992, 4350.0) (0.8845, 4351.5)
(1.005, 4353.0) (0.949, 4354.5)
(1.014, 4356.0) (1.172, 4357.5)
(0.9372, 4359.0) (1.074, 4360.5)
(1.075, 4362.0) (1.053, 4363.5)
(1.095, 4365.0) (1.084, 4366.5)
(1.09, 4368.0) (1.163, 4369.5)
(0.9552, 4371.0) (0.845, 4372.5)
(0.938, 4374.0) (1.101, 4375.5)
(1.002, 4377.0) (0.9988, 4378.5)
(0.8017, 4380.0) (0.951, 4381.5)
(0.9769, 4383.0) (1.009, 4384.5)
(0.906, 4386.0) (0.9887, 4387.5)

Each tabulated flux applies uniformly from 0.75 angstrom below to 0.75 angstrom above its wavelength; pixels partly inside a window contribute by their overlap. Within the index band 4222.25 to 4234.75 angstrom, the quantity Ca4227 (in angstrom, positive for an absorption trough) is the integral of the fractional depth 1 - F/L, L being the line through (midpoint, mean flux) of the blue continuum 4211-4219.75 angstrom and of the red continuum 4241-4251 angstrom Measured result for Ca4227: 0.9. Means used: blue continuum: 0.952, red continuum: 1.02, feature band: 0.91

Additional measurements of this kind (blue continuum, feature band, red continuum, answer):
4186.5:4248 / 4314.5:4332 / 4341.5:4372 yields 1.0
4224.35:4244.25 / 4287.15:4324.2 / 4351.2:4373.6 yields 2.9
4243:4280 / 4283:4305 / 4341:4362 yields 0.9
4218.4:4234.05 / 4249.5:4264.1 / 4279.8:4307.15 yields -1.0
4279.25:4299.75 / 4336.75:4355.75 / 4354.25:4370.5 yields 2.8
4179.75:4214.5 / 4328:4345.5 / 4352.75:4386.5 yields 1.8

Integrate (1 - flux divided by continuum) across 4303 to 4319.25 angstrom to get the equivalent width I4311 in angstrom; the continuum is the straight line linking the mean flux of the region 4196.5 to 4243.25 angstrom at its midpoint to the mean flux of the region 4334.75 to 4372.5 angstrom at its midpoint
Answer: 1.3 angstrom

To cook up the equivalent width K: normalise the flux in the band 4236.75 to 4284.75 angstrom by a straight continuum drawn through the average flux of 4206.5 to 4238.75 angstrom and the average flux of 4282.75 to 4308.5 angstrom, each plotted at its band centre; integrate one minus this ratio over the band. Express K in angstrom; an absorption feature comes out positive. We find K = -3.0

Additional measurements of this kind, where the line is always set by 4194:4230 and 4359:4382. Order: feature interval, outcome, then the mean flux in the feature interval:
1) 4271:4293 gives -0.3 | 0.986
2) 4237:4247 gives -1.0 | 1.05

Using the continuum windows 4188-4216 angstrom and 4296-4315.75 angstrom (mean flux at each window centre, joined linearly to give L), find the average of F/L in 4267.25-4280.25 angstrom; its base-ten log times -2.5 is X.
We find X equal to -0.10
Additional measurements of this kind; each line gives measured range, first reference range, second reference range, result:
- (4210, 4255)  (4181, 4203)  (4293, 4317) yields -0.09 mag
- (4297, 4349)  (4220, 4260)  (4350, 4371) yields 0.14 mag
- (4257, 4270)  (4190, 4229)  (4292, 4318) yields -0.06 mag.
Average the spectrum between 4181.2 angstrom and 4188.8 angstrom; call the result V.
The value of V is 0.907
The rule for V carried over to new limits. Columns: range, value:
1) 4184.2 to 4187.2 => 0.882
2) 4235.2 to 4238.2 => 0.921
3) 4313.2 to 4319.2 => 0.865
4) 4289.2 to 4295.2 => 0.922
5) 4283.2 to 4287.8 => 0.954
